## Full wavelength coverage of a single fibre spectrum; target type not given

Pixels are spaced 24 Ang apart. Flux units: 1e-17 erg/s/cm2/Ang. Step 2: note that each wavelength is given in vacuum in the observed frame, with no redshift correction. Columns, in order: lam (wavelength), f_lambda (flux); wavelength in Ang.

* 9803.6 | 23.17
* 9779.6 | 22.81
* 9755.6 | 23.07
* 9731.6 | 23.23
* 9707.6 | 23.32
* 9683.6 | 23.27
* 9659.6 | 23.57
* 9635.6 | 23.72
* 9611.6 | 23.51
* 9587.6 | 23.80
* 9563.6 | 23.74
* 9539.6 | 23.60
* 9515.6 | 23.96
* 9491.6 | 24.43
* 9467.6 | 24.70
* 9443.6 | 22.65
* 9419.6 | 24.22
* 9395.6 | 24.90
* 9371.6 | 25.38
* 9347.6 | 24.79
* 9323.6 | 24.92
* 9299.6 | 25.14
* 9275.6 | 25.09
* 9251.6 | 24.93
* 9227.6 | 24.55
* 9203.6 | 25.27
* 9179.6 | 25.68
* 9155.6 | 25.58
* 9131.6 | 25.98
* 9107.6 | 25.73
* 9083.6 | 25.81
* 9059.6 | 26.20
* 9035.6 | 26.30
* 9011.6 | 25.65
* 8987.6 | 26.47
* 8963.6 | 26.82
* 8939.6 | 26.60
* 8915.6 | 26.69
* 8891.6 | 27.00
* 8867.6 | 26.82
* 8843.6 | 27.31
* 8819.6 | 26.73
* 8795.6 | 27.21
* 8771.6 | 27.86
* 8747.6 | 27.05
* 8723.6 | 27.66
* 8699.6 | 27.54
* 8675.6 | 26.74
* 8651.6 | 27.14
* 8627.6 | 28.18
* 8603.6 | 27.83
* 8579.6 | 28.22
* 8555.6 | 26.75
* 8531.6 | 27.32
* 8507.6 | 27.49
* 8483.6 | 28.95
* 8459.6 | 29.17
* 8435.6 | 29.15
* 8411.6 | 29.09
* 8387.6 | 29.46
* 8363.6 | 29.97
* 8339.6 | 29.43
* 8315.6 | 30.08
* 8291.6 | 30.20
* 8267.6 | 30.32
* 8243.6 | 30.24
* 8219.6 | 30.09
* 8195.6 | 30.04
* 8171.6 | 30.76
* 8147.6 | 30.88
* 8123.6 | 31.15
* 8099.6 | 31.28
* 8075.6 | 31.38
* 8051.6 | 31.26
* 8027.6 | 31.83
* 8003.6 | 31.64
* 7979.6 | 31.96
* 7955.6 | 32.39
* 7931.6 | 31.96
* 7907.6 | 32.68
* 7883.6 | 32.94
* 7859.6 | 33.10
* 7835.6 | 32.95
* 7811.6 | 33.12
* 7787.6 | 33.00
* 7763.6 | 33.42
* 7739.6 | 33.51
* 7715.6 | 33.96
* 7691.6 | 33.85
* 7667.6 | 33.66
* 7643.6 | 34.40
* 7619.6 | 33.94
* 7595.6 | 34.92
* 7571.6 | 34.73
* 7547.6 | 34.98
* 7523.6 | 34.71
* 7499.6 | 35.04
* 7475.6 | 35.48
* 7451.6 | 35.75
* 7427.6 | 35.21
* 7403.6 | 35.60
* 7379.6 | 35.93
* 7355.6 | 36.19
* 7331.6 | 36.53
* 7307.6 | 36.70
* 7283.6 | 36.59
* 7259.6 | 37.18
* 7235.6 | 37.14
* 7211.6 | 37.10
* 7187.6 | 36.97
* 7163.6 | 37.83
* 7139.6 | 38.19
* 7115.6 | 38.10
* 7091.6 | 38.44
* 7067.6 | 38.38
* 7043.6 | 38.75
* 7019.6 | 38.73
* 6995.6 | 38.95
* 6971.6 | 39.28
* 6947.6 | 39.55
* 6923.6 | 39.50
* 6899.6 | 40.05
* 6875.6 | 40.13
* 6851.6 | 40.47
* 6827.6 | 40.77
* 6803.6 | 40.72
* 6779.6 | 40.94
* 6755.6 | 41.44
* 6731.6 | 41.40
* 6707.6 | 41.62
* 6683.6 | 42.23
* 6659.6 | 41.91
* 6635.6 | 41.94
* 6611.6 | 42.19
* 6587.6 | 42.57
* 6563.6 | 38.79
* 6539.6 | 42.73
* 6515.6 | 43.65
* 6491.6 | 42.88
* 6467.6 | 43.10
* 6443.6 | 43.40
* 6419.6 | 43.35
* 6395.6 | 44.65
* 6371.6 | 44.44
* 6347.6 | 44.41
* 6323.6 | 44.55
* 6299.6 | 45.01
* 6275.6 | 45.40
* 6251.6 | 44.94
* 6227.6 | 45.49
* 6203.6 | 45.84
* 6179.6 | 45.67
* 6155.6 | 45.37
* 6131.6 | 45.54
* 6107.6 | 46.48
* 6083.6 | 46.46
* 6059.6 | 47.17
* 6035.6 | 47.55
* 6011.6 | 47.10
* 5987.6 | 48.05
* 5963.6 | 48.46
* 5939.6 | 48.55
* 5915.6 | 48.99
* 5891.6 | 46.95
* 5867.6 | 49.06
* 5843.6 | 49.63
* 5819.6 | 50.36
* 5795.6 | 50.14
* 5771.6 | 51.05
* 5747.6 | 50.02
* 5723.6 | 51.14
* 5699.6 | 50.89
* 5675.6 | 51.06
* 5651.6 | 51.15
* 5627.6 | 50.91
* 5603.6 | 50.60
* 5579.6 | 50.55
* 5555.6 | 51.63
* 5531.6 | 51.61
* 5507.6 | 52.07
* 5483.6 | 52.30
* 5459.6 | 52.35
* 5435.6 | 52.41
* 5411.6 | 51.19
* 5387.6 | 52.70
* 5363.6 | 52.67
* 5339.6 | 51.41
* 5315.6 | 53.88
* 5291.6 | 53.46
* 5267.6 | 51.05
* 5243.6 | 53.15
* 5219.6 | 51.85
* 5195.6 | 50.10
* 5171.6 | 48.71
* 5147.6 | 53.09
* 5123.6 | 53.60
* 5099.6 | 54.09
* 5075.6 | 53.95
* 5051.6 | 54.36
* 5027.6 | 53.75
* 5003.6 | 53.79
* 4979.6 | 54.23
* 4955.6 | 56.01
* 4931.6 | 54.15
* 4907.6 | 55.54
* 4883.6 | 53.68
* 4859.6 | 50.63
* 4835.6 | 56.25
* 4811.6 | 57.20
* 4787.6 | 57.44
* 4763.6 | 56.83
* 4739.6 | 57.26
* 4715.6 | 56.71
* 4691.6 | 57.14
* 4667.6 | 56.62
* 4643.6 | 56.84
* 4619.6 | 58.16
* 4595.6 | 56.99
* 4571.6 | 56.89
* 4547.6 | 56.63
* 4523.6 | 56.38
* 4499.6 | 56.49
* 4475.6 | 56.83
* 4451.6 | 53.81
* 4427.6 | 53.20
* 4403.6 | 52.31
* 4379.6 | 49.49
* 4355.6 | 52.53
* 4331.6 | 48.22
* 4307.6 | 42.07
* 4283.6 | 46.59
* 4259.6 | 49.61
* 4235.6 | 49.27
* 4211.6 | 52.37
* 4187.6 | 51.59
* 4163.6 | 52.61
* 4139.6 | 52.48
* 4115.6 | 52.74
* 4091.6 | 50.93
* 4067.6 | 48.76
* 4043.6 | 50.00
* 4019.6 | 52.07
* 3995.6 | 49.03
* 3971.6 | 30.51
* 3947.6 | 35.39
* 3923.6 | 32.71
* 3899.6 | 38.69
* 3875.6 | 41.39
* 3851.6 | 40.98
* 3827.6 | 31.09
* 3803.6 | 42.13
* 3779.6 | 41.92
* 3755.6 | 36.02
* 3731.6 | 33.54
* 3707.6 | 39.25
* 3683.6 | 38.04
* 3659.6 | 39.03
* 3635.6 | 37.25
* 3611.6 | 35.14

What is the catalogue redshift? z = 0.00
